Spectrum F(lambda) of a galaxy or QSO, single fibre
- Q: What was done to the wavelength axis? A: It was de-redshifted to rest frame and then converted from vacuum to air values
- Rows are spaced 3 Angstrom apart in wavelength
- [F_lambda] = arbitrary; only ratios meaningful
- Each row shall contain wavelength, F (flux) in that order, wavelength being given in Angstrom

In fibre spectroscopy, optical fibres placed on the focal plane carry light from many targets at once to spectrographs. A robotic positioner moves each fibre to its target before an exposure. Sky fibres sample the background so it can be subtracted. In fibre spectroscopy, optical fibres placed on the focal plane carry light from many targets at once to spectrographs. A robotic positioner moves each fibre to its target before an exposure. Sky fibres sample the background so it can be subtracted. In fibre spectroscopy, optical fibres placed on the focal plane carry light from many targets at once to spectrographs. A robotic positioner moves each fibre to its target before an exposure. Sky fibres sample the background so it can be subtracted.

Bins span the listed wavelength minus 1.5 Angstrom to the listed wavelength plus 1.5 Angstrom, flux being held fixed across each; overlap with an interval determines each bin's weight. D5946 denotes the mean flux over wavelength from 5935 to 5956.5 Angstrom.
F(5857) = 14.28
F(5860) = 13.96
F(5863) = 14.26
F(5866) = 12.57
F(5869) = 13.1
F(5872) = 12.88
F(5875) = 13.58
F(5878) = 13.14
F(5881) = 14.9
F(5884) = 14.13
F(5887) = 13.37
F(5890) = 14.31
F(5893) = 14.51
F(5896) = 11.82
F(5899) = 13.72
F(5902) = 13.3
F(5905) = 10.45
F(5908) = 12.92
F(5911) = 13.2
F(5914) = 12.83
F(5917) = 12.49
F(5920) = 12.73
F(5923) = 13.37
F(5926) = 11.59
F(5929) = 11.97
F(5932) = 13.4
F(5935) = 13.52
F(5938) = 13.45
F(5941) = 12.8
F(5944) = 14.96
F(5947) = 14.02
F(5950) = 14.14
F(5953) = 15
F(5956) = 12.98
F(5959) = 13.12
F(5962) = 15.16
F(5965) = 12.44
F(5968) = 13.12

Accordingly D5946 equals 13.9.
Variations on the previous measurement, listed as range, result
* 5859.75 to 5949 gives 13.2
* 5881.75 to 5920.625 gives 13.1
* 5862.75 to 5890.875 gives 13.6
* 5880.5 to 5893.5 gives 14.2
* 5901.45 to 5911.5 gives 12.3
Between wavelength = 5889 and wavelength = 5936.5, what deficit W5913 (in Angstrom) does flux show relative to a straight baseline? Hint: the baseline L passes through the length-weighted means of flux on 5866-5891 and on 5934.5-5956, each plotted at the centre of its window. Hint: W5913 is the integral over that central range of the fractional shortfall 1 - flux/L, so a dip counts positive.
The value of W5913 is 3.1 Angstrom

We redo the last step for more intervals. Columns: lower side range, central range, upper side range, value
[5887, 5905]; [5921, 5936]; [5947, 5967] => 0.9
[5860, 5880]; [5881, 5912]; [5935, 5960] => 0.6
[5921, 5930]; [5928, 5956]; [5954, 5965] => -1.5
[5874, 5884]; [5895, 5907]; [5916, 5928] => 0.8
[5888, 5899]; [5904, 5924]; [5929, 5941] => 1.2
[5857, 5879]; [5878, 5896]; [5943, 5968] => -0.6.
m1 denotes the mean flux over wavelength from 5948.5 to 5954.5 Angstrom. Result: 14.6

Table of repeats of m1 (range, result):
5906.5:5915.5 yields 13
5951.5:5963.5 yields 14.1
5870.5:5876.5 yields 13.2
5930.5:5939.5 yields 13.5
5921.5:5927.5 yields 12.5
